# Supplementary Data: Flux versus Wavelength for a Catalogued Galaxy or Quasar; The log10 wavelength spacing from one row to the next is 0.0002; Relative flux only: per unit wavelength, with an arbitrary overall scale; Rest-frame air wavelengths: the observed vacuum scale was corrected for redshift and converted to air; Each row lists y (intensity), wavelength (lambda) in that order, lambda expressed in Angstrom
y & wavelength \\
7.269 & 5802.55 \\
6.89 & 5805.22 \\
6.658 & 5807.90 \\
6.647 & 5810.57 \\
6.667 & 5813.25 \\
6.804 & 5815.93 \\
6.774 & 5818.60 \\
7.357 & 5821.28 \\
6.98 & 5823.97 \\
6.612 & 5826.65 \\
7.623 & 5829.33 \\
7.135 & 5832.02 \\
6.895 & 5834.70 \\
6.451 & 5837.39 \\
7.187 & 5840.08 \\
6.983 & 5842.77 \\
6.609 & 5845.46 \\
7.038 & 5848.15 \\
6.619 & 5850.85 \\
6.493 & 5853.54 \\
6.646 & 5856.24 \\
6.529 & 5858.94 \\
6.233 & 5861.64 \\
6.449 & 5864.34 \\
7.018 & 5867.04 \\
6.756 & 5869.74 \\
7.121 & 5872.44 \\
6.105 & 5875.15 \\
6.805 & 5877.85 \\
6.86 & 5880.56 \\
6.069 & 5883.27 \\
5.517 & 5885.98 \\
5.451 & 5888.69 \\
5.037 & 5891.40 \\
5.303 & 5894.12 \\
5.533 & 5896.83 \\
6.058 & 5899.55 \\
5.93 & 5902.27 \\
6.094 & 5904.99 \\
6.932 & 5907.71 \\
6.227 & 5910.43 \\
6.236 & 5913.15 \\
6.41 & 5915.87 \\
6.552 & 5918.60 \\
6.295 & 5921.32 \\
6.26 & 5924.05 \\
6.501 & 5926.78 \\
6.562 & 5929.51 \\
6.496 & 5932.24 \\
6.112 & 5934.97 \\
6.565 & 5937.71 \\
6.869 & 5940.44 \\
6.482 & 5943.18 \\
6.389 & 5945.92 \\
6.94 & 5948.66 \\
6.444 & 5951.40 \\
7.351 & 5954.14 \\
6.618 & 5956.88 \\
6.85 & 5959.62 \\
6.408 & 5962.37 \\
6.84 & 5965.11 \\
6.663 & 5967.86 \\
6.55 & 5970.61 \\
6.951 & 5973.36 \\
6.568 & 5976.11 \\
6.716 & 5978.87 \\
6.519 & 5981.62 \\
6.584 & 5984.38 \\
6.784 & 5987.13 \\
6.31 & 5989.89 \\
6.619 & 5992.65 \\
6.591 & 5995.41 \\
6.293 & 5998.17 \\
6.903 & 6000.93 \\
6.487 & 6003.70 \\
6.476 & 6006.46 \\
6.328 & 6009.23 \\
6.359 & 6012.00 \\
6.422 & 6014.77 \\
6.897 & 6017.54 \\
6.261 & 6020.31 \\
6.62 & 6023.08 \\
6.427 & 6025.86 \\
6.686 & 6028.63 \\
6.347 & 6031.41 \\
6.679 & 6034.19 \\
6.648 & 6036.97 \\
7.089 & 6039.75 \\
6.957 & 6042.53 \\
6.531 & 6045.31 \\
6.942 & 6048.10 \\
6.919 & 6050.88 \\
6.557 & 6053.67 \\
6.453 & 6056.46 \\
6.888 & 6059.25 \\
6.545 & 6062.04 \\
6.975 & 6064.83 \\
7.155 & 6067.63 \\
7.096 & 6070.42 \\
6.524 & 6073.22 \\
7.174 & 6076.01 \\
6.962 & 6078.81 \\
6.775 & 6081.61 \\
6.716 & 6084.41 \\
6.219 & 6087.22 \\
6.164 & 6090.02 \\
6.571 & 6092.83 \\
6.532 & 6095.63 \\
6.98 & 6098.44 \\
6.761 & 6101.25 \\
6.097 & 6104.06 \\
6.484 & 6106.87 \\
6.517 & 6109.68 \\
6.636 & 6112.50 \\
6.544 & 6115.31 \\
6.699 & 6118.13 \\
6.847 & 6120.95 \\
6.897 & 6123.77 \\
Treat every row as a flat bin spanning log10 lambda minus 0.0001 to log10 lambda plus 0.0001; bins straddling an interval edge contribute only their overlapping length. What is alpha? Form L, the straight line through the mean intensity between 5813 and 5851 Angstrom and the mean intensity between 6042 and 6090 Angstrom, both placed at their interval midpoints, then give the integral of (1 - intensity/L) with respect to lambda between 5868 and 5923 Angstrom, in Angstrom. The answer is 5.7 Angstrom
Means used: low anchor 6.93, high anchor 6.77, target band 6.17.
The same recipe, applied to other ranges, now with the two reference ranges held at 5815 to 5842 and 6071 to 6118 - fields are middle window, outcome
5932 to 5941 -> 0.5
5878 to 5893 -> 2.3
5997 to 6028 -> 1.0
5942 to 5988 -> 0.7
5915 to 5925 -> 0.7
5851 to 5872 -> 1.0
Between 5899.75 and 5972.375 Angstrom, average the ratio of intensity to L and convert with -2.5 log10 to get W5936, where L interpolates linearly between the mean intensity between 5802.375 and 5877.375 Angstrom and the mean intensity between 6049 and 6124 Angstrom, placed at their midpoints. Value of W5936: 0.04 mag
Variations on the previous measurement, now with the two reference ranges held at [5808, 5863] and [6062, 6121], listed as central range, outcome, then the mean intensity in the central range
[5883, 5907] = 0.19 mag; 5.68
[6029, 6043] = 0.00 mag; 6.72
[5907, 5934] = 0.05 mag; 6.43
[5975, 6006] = 0.03 mag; 6.58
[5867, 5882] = 0.01 mag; 6.75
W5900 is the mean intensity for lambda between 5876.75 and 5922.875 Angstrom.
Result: 6.07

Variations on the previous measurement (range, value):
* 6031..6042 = 6.74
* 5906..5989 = 6.59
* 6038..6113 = 6.71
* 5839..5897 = 6.39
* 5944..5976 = 6.72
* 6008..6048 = 6.6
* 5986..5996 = 6.57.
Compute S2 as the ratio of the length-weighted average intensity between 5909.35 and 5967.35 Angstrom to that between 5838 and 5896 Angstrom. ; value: 1.02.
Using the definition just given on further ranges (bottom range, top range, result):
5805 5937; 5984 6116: 1.02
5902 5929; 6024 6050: 1.05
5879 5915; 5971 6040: 1.10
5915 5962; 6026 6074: 1.03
